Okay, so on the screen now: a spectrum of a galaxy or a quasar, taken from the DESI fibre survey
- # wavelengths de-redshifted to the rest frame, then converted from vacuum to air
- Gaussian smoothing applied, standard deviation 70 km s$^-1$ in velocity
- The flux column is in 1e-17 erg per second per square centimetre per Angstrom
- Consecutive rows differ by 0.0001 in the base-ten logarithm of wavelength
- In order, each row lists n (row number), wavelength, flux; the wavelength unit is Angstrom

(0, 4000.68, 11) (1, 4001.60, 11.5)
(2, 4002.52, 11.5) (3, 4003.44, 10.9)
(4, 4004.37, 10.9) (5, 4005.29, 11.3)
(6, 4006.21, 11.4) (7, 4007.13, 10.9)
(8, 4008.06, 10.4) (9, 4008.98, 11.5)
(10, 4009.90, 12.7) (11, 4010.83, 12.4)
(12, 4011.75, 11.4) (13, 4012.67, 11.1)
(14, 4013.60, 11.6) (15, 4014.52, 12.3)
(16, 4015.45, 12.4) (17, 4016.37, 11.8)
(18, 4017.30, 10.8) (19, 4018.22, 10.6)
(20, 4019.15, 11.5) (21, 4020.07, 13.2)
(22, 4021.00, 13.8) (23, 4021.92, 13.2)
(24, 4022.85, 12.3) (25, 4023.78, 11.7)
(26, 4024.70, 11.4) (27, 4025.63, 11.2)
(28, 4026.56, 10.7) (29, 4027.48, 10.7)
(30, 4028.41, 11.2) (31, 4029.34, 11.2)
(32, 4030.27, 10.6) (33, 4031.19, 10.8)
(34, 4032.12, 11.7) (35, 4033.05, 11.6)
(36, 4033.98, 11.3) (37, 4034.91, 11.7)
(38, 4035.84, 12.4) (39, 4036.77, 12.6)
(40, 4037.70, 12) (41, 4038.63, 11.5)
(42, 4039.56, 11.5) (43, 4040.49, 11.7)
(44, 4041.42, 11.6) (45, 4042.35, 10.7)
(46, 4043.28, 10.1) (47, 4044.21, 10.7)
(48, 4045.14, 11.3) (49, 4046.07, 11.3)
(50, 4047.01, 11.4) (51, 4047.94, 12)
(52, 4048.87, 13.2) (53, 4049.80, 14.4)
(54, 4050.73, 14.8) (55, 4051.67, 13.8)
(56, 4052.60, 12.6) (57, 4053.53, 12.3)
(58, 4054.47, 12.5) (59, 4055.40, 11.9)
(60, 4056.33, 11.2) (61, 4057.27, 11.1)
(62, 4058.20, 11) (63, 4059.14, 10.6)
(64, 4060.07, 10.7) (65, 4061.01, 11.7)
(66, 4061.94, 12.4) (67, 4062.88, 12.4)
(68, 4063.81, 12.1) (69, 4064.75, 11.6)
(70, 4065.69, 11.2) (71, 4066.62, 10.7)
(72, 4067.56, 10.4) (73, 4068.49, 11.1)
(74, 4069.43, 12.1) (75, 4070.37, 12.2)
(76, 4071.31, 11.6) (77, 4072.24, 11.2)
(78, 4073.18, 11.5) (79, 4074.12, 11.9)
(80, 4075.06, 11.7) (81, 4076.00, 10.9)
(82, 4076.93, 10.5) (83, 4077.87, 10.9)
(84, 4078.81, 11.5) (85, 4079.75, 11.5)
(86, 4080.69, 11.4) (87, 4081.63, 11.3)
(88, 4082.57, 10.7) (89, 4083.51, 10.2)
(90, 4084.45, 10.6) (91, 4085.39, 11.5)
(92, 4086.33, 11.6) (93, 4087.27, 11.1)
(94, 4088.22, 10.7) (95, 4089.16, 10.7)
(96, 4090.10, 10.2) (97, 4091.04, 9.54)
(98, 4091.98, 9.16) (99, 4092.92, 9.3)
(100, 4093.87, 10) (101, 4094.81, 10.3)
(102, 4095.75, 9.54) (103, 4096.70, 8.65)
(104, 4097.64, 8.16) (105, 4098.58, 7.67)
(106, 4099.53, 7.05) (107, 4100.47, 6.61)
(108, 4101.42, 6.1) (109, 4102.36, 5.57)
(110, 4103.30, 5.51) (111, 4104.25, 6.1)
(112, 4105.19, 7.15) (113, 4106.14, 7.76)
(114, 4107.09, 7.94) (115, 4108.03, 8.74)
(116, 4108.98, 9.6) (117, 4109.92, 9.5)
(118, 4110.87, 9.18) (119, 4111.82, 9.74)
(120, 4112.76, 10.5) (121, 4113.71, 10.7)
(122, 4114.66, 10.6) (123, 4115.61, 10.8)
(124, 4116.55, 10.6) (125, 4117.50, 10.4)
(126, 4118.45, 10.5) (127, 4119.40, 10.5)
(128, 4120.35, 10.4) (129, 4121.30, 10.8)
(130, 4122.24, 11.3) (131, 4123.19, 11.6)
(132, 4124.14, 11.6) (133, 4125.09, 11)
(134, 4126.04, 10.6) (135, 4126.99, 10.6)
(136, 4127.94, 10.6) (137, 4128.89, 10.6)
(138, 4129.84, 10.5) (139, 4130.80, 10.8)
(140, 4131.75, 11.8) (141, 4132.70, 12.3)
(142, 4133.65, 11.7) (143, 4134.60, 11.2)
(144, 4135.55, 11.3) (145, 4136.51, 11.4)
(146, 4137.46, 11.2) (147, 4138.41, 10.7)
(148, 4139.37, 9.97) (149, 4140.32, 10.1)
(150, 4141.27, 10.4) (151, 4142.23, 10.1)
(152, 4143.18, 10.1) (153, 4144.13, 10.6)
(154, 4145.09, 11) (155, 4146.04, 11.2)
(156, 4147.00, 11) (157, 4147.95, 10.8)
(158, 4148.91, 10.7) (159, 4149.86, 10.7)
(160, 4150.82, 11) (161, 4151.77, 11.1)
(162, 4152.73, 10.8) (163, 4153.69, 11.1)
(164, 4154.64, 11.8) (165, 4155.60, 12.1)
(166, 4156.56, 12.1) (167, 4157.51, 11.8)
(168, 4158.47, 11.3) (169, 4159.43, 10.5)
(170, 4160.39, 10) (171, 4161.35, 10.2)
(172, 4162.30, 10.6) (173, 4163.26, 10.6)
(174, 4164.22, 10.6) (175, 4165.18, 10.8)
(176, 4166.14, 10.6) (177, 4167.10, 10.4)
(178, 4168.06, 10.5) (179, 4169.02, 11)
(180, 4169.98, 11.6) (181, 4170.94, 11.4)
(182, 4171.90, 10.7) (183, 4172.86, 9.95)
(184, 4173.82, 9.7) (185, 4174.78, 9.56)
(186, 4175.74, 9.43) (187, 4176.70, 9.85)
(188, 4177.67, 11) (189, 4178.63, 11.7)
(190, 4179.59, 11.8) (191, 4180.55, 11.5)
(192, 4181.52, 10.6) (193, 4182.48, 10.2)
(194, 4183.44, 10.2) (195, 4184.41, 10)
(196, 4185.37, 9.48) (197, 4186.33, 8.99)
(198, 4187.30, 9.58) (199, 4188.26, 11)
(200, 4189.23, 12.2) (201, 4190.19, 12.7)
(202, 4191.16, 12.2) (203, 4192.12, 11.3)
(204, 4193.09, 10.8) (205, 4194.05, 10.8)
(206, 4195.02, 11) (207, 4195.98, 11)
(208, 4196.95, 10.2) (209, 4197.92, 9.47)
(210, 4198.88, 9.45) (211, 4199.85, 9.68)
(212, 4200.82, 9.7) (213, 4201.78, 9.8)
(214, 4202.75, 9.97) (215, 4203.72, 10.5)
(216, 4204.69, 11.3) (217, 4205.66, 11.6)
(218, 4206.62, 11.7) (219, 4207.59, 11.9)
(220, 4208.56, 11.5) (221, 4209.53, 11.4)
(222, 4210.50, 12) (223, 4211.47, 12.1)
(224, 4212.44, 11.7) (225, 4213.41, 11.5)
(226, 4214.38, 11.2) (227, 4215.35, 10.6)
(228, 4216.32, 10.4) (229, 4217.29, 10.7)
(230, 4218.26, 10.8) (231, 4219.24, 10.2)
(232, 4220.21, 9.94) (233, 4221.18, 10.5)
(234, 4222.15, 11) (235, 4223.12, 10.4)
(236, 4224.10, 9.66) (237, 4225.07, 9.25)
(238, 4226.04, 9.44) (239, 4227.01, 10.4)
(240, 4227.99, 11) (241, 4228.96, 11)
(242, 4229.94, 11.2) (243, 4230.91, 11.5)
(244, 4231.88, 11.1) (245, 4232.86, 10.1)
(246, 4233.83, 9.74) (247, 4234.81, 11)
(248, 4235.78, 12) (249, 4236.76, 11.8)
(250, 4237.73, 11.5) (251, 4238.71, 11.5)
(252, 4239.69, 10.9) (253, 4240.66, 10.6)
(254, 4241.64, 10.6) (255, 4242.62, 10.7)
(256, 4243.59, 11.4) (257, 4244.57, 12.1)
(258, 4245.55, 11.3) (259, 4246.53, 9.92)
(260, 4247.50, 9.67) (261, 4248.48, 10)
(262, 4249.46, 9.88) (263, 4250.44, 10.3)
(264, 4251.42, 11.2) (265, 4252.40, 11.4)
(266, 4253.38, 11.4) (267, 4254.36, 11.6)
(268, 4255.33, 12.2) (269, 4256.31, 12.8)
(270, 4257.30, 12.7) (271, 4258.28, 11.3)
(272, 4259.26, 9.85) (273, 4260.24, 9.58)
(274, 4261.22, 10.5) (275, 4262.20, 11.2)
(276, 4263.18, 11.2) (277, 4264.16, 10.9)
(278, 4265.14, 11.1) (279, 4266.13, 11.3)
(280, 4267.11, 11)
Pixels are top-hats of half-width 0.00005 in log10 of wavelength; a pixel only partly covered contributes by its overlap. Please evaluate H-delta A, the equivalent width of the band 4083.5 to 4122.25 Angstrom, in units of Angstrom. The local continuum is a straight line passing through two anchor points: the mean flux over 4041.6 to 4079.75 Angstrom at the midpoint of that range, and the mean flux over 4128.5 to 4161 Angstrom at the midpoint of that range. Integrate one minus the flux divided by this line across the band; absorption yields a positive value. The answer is 6.9 Angstrom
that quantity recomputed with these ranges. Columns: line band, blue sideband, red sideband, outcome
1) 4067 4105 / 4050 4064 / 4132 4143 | 5.8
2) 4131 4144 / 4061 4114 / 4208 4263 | -0.8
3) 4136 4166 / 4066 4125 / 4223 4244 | -1.6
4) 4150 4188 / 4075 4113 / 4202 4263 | -1.7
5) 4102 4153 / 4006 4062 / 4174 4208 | 3.7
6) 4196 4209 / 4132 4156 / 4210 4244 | 0.4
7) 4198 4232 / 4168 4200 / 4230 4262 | 0.3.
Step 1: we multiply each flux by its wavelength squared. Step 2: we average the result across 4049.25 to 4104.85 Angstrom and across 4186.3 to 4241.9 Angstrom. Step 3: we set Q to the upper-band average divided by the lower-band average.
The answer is 1.1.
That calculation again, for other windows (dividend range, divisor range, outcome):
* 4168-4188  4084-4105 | 1.22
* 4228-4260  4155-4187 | 1.08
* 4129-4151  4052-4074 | 0.98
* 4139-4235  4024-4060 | 0.98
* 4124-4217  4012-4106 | 1.04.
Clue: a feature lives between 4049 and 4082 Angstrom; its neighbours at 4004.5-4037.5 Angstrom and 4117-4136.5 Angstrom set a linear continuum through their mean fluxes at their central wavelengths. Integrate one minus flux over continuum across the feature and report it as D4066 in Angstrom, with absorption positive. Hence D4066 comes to -1.1 Angstrom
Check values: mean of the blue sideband 11.6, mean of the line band 11.7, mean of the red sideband 11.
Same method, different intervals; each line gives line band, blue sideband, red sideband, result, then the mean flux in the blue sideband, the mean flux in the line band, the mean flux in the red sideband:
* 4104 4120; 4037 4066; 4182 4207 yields 2.6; 11.9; 9.48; 10.6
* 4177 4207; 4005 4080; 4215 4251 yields 0.5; 11.7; 10.7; 10.7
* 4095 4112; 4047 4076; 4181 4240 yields 5.5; 11.9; 7.82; 10.8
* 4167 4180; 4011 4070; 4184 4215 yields 0.5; 11.7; 10.6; 10.9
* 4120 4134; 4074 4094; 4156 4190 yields -0.5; 10.8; 11.1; 10.6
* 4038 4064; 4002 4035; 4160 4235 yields -1.1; 11.5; 11.9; 10.7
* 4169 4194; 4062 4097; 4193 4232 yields 0.1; 10.9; 10.7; 10.7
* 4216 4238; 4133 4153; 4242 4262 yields 0.6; 10.8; 10.6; 11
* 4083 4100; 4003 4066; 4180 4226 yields 2.4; 11.7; 9.78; 10.7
